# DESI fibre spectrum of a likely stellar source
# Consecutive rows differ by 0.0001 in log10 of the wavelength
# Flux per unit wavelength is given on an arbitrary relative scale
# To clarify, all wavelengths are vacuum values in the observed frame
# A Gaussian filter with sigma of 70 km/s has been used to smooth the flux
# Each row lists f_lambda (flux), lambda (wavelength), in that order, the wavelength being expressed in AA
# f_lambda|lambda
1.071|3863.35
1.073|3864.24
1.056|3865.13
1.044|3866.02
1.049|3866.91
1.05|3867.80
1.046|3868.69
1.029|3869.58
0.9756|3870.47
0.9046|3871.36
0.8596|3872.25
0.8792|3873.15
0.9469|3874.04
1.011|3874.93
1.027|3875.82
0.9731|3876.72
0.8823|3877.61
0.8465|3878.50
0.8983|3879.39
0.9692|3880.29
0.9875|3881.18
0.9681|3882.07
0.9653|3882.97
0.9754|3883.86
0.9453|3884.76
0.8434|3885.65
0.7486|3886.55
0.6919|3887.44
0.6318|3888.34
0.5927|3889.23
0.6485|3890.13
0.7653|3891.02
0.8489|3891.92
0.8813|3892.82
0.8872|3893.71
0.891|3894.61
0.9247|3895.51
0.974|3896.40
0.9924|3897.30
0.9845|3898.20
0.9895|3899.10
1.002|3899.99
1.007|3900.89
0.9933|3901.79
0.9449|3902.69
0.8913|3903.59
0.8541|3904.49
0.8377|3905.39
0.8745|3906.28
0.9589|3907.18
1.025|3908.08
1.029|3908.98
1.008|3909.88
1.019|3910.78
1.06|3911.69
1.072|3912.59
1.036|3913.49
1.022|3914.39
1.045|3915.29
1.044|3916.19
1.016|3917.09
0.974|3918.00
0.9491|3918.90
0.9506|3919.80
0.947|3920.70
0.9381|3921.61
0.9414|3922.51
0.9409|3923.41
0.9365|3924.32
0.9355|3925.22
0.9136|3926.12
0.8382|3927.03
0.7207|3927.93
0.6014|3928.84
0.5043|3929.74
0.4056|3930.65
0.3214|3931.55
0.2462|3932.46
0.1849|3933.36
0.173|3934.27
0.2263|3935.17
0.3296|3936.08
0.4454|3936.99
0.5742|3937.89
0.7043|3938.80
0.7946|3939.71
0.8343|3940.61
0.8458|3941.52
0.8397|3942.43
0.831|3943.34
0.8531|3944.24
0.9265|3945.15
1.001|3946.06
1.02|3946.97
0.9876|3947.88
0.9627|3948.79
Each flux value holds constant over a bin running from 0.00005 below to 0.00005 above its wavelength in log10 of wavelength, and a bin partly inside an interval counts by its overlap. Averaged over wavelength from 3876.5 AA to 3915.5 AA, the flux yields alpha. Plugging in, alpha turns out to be 0.917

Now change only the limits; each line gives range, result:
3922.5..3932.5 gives 0.699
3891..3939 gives 0.826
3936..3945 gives 0.729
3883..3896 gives 0.811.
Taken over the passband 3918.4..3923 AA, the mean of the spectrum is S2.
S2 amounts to 0.947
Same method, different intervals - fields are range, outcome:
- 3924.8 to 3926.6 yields 0.922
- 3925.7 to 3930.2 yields 0.713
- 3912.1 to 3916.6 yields 1.05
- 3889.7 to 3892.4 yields 0.756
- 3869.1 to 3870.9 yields 1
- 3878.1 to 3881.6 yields 0.926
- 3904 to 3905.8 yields 0.846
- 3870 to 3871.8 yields 0.943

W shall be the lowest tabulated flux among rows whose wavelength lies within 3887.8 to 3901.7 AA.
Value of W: 0.5927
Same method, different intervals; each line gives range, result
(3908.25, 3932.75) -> 0.2462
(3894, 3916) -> 0.8377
